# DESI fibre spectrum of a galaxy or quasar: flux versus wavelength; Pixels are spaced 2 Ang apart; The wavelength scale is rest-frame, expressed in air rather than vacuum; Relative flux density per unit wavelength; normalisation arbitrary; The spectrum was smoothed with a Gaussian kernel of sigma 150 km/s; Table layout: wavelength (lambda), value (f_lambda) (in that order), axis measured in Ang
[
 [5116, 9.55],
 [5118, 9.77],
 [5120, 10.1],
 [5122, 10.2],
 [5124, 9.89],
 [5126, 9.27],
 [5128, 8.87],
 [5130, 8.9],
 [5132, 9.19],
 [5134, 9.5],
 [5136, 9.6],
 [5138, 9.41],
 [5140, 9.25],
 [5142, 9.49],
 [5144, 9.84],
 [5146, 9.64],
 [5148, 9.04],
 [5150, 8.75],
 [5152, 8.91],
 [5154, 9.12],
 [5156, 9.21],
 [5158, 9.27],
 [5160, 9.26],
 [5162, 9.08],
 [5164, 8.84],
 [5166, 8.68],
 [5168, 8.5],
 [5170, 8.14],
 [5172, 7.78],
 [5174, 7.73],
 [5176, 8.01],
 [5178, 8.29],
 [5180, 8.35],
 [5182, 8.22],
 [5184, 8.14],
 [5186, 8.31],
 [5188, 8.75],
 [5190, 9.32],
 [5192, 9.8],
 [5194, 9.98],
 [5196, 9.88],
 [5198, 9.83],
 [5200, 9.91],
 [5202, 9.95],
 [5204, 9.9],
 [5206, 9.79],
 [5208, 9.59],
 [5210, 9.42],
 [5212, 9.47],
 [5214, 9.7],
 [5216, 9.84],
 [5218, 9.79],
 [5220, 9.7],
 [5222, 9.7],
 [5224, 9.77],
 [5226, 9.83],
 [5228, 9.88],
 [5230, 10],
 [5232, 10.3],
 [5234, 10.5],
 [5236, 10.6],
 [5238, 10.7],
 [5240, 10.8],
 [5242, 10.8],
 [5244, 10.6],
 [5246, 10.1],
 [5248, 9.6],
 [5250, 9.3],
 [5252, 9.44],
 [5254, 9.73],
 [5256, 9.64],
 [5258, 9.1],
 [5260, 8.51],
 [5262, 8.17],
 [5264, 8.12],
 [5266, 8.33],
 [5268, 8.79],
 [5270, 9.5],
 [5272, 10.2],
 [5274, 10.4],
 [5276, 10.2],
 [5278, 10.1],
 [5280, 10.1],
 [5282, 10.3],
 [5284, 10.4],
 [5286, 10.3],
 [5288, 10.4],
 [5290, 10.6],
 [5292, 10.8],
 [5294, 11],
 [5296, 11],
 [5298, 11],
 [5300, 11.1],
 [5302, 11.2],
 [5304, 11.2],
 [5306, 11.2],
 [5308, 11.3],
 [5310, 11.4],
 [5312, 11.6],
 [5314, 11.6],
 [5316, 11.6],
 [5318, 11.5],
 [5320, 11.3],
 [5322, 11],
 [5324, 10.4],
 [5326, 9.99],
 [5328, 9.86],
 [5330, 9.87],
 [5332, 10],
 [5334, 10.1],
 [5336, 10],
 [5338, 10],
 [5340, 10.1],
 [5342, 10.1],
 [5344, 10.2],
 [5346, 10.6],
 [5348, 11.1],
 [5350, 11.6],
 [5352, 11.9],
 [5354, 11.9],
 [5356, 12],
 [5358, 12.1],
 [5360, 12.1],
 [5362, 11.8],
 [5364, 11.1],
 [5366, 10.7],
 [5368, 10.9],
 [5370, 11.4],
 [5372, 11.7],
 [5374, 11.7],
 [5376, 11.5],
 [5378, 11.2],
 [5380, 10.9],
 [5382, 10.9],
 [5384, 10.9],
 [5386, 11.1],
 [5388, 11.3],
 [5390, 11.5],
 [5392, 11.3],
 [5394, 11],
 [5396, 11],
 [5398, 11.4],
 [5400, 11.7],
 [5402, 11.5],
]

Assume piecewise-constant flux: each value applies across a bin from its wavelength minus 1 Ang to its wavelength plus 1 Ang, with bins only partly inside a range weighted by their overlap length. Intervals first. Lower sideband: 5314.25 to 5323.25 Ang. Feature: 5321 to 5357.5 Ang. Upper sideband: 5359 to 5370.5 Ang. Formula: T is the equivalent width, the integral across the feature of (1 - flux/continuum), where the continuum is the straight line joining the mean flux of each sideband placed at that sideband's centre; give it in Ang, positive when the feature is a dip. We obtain 2.3 Ang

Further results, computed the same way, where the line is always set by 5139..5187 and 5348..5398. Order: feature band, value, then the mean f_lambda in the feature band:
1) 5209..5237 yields -1.2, 9.89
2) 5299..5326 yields -1.5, 11.2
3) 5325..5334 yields 0.7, 9.95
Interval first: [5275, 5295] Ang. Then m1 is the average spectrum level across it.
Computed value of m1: 10.4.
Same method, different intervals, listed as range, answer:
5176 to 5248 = 9.68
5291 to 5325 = 11.2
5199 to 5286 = 9.79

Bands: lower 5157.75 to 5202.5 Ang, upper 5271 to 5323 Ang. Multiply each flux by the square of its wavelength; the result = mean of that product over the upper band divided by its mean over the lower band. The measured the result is 1.28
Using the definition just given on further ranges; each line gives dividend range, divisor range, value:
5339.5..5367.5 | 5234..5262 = 1.19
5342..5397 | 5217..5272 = 1.22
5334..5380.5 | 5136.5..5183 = 1.36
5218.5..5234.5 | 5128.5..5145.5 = 1.10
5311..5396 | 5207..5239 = 1.17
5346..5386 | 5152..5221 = 1.34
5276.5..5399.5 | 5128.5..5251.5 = 1.23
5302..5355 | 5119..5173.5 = 1.27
